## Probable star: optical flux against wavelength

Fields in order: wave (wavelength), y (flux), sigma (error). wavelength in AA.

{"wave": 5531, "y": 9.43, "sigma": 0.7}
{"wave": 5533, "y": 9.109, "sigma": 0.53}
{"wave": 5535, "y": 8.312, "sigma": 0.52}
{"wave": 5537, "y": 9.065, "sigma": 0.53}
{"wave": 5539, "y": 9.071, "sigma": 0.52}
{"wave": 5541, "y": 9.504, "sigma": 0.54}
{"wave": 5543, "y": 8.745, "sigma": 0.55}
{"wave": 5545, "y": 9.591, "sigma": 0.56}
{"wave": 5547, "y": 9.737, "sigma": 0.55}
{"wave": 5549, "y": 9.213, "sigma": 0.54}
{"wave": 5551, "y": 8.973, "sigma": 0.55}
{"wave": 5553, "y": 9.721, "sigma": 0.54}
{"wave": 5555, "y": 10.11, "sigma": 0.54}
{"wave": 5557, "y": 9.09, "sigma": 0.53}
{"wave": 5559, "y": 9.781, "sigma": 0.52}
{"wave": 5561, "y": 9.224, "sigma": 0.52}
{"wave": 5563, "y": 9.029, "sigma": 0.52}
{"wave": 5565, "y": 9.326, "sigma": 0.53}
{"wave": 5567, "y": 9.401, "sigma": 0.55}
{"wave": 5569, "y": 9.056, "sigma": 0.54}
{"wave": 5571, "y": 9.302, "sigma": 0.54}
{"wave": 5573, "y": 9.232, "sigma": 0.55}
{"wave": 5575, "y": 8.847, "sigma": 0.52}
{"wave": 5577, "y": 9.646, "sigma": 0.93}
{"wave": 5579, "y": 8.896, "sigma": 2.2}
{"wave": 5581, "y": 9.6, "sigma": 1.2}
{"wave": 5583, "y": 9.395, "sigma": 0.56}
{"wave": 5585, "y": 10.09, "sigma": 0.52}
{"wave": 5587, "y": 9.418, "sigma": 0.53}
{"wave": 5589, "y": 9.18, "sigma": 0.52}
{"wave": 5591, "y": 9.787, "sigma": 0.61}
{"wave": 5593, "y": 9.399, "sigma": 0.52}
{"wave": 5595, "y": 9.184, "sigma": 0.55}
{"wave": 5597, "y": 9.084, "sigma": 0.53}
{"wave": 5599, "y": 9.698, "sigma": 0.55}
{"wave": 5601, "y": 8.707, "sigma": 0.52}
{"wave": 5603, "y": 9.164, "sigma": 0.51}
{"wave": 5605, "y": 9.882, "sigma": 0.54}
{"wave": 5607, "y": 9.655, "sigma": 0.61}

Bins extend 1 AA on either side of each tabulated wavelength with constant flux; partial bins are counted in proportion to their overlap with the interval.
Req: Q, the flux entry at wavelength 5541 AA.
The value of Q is 9.504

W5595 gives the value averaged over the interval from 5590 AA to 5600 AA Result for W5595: 9.43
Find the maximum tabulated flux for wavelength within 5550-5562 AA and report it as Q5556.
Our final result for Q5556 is 10.11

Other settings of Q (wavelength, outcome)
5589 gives 9.18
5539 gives 9.071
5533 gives 9.109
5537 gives 9.065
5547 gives 9.737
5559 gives 9.781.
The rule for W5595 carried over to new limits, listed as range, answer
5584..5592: 9.62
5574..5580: 9.13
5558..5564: 9.34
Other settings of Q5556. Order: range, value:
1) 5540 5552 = 9.737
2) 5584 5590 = 10.09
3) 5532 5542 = 9.504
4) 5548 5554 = 9.721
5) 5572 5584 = 9.646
